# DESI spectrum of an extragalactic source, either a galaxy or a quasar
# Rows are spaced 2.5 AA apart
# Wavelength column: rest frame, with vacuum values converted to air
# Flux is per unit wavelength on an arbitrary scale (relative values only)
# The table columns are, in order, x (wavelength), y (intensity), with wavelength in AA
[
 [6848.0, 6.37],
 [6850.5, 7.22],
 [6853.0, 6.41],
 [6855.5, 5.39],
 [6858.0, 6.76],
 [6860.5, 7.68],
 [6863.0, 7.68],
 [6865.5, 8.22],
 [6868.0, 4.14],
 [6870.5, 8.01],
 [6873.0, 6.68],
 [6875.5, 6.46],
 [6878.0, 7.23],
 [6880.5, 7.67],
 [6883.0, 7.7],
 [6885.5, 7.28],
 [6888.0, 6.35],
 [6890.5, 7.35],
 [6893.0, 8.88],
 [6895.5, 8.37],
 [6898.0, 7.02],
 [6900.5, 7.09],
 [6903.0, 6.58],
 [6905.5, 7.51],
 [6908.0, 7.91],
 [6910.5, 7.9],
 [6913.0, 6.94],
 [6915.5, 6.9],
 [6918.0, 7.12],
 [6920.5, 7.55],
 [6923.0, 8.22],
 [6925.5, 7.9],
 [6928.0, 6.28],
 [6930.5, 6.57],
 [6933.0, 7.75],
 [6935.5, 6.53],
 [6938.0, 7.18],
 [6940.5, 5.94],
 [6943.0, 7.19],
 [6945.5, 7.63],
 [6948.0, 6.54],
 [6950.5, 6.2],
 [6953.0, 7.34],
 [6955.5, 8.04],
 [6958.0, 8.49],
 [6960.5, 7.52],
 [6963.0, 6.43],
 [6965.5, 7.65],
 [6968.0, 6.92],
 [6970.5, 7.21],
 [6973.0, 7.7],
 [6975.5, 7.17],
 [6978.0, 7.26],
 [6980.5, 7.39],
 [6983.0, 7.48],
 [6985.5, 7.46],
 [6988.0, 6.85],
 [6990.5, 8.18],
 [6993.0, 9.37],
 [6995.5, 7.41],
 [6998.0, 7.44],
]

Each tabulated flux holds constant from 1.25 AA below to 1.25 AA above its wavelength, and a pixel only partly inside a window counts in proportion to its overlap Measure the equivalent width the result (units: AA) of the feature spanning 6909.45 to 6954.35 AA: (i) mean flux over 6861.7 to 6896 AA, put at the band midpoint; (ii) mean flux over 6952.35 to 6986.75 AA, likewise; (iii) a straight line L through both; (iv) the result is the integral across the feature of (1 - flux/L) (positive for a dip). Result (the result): 1.7 AA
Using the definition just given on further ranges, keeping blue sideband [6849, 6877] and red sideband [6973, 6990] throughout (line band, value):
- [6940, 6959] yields 0.0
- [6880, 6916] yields -2.5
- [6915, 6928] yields -0.7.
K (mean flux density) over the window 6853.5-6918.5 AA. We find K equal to 7.18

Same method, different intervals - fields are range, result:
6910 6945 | 7.13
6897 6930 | 7.29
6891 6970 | 7.29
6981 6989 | 7.29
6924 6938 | 7.04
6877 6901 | 7.51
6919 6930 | 7.42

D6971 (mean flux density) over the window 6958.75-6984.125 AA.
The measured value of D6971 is 7.3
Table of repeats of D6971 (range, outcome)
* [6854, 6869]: 6.68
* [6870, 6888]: 7.19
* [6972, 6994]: 7.63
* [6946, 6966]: 7.28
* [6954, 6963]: 7.78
